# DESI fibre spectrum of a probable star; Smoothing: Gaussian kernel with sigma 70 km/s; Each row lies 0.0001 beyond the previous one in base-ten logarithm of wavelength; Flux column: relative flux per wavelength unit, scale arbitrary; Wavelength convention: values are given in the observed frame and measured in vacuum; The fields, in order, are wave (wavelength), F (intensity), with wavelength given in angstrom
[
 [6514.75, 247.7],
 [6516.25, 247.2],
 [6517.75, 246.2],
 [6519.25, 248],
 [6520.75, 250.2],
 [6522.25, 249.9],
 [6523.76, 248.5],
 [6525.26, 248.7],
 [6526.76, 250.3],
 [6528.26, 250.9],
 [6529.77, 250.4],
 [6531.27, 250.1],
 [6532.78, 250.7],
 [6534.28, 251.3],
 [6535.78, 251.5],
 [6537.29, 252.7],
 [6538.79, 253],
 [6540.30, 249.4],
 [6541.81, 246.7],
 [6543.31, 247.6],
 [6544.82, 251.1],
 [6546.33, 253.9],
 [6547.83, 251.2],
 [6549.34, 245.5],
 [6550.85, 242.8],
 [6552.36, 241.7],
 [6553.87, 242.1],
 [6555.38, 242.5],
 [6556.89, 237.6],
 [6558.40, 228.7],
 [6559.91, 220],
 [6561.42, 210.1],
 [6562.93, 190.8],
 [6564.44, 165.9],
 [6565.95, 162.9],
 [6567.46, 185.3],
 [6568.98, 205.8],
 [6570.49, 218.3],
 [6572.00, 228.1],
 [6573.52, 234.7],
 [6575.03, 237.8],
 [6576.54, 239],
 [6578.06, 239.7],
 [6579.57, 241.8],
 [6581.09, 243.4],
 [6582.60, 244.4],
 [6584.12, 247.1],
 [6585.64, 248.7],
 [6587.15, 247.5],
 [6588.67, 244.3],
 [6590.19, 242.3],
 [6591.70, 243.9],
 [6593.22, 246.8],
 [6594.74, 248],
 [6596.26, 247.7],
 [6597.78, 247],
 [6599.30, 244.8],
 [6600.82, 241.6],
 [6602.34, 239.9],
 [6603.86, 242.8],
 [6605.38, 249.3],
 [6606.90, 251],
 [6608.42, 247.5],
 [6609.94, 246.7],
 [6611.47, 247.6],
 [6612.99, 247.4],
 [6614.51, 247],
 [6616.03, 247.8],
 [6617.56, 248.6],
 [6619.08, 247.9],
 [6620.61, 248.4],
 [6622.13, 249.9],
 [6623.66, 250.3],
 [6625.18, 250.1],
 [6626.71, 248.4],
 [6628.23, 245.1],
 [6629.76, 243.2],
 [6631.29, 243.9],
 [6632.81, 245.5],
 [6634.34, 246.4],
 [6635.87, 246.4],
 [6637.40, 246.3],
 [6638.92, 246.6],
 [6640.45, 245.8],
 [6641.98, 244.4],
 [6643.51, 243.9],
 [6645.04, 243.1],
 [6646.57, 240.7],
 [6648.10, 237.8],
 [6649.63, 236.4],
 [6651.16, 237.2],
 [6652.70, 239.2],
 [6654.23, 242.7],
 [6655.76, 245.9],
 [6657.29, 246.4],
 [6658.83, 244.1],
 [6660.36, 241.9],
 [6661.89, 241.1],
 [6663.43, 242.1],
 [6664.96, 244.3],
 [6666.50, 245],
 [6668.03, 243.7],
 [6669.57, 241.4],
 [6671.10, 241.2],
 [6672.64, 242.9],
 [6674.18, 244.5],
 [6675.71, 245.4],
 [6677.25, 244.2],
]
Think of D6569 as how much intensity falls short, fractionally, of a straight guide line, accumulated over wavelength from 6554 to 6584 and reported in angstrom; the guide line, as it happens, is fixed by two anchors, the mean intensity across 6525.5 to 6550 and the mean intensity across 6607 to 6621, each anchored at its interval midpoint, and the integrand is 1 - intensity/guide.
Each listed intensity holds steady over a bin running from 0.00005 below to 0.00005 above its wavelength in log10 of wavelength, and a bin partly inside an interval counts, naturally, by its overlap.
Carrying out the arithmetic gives 3.4 angstrom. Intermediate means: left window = 250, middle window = 221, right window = 248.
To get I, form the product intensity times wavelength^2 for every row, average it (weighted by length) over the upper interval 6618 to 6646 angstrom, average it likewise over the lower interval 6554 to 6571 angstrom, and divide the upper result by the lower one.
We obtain 1.2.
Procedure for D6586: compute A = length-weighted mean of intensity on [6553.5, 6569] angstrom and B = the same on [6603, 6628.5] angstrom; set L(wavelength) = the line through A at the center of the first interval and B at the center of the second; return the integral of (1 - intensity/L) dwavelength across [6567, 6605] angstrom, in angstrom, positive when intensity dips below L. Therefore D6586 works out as -2.12 angstrom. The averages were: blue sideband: 208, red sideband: 248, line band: 239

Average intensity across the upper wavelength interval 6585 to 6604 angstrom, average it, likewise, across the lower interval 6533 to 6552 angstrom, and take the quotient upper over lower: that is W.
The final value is 0.98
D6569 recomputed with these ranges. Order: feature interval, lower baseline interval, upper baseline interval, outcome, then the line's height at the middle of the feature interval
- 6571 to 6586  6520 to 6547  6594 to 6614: 0.5 angstrom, 248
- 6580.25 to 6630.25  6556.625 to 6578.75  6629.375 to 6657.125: -4.1 angstrom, 228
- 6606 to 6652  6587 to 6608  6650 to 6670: -0.3 angstrom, 244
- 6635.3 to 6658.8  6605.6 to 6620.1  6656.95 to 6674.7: 0.2 angstrom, 245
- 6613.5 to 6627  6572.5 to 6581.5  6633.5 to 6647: -0.3 angstrom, 243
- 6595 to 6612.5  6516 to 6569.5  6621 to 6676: -0.4 angstrom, 241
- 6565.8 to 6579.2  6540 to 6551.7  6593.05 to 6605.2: 1.4 angstrom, 247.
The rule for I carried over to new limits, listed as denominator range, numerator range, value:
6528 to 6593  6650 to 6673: 1.06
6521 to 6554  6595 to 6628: 1.01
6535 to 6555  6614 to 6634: 1.02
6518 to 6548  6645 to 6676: 1.01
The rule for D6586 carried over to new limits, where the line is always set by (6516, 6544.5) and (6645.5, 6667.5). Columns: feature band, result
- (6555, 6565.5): 1.6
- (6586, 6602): 0.0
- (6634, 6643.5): -0.1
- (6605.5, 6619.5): -0.2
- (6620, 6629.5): -0.2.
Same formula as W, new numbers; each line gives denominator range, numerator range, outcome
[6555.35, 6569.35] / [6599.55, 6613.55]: 1.21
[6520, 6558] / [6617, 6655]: 0.99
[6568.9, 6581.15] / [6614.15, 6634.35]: 1.06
